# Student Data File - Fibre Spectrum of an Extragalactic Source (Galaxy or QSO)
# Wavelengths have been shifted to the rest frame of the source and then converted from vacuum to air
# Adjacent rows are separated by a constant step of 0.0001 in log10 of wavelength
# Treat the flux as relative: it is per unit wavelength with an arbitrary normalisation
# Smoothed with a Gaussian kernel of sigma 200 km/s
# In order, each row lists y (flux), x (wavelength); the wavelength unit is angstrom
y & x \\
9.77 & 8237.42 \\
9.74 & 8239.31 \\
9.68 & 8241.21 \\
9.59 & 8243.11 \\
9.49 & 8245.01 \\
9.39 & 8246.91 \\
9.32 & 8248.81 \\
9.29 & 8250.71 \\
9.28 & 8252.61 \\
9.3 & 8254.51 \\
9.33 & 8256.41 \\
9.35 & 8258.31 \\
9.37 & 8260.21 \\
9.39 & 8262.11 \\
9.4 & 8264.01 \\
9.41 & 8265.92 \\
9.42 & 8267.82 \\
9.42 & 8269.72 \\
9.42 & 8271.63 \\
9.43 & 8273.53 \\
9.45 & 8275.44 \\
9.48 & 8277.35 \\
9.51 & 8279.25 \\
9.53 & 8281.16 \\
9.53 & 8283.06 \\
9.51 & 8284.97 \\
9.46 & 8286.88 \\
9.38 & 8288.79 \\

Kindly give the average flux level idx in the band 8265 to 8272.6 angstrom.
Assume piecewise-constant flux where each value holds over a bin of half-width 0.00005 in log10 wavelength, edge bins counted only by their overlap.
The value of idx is 9.43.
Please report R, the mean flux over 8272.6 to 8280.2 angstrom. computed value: 9.46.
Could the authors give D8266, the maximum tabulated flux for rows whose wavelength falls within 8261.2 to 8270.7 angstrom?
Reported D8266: 9.42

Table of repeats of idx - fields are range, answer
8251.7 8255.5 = 9.29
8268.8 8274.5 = 9.41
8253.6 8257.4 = 9.32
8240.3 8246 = 9.58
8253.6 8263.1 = 9.36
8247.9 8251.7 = 9.3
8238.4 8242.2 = 9.7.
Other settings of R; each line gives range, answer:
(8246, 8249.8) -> 9.35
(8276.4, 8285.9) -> 9.52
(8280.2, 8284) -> 9.54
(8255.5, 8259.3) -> 9.35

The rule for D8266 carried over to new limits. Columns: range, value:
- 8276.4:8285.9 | 9.53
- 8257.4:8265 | 9.4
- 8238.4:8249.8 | 9.74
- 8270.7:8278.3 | 9.48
